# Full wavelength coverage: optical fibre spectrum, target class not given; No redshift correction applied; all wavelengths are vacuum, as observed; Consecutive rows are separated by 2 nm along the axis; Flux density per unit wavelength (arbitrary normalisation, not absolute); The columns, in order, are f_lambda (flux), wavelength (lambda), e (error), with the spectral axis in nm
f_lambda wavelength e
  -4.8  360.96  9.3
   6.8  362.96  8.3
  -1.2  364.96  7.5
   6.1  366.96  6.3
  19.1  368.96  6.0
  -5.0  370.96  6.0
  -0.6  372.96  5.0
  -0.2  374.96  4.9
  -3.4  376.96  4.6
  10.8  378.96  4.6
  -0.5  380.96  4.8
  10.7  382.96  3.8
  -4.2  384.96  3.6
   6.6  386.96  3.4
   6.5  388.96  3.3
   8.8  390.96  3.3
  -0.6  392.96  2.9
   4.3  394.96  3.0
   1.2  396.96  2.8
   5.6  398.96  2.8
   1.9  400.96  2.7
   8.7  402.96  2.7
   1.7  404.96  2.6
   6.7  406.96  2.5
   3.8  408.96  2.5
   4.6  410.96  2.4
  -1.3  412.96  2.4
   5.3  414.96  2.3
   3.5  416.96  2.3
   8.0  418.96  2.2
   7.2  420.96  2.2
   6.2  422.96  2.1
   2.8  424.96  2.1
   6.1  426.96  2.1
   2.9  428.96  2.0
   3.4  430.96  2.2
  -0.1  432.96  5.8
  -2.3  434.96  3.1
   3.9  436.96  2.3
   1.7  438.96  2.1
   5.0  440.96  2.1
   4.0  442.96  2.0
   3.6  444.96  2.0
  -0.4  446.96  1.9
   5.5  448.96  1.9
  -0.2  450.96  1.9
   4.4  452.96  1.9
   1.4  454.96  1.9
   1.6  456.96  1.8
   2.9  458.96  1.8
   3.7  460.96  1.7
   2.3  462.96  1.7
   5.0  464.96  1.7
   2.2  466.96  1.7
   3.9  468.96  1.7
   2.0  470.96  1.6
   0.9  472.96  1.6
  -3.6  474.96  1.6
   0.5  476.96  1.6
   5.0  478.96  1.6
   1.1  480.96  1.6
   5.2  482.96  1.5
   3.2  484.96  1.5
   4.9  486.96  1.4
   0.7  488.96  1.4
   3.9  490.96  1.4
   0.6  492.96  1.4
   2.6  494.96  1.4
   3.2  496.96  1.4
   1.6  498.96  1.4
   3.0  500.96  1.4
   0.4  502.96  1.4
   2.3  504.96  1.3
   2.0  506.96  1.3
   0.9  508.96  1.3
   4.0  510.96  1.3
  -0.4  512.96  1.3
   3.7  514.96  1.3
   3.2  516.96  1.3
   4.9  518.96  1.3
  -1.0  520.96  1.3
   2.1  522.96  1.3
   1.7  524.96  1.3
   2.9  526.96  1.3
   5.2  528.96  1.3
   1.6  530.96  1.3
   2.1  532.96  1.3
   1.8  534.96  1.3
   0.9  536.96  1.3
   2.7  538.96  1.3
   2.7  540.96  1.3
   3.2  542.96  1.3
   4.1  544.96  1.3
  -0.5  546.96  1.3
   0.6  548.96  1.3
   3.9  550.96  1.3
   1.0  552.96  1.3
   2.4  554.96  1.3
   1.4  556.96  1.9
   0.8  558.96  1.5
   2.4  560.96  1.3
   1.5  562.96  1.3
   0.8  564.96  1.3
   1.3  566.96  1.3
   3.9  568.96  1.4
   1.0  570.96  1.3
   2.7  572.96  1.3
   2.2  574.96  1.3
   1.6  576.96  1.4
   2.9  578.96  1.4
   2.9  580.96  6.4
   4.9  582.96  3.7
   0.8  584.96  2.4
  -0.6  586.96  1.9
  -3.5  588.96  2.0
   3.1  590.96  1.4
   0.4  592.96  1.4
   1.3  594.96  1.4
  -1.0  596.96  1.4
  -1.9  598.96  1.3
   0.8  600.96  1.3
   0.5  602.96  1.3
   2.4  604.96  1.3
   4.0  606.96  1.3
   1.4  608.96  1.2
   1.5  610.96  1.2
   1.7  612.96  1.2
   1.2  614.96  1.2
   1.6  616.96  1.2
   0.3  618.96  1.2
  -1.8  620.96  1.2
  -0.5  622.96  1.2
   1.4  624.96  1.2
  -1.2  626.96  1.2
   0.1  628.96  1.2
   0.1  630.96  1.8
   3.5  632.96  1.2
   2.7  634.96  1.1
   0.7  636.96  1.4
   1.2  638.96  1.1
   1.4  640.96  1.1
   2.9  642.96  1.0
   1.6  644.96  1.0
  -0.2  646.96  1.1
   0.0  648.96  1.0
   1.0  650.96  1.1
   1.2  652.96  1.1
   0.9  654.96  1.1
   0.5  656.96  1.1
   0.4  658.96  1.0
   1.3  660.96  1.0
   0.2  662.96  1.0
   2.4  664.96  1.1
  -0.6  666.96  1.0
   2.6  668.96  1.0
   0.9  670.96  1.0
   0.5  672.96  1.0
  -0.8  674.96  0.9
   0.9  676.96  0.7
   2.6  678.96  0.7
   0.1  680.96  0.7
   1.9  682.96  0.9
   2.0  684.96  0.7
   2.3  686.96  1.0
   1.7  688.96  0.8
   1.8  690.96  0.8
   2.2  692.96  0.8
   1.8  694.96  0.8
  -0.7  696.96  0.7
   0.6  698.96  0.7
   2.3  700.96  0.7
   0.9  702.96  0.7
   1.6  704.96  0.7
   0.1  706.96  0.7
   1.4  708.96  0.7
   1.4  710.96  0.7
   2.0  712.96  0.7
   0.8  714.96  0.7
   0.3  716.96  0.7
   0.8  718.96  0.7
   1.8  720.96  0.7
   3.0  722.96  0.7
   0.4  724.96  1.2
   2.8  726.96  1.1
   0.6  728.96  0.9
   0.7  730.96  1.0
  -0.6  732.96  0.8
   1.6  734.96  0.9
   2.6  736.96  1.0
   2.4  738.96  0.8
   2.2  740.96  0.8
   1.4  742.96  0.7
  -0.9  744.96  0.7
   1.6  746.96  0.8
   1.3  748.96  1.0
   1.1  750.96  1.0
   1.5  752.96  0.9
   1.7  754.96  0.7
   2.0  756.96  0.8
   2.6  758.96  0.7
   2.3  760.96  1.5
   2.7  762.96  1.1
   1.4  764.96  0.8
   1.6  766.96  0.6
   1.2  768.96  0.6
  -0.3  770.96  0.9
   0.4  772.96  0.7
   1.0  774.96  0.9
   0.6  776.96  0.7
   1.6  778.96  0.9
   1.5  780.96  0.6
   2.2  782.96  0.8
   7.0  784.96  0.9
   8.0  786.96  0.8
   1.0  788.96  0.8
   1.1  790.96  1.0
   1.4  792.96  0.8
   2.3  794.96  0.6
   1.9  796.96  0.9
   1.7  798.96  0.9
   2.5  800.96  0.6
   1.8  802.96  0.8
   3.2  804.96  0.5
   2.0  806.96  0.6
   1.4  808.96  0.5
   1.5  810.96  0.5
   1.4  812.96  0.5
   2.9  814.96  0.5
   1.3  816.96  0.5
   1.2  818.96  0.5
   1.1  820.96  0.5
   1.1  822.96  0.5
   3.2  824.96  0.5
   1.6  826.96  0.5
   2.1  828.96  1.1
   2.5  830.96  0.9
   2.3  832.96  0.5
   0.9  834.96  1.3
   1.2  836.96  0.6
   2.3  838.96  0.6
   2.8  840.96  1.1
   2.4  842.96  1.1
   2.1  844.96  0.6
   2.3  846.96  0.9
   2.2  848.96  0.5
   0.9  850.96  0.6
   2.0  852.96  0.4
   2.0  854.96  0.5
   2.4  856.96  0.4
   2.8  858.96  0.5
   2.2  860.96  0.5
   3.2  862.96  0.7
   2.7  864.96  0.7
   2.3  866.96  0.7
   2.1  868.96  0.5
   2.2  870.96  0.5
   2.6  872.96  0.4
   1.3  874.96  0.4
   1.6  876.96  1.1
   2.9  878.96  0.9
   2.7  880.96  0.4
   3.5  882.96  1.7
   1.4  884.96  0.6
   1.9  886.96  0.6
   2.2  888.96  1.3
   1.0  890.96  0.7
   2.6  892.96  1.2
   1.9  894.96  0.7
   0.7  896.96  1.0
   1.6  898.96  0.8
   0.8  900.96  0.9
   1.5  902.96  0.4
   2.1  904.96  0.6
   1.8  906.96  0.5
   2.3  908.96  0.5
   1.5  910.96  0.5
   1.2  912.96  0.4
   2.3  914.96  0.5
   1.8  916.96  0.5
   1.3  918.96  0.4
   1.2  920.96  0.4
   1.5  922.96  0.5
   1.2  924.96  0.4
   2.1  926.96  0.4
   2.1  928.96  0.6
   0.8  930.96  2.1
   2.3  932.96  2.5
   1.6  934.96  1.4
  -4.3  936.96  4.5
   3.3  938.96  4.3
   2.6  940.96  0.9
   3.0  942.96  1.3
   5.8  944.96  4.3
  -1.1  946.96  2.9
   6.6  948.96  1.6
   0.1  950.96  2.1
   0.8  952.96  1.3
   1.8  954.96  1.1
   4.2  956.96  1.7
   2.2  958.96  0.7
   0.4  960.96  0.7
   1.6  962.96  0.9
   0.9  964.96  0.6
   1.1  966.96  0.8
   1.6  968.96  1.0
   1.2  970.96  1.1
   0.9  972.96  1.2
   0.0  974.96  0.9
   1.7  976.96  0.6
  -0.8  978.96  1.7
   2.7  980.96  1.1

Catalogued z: 1.108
